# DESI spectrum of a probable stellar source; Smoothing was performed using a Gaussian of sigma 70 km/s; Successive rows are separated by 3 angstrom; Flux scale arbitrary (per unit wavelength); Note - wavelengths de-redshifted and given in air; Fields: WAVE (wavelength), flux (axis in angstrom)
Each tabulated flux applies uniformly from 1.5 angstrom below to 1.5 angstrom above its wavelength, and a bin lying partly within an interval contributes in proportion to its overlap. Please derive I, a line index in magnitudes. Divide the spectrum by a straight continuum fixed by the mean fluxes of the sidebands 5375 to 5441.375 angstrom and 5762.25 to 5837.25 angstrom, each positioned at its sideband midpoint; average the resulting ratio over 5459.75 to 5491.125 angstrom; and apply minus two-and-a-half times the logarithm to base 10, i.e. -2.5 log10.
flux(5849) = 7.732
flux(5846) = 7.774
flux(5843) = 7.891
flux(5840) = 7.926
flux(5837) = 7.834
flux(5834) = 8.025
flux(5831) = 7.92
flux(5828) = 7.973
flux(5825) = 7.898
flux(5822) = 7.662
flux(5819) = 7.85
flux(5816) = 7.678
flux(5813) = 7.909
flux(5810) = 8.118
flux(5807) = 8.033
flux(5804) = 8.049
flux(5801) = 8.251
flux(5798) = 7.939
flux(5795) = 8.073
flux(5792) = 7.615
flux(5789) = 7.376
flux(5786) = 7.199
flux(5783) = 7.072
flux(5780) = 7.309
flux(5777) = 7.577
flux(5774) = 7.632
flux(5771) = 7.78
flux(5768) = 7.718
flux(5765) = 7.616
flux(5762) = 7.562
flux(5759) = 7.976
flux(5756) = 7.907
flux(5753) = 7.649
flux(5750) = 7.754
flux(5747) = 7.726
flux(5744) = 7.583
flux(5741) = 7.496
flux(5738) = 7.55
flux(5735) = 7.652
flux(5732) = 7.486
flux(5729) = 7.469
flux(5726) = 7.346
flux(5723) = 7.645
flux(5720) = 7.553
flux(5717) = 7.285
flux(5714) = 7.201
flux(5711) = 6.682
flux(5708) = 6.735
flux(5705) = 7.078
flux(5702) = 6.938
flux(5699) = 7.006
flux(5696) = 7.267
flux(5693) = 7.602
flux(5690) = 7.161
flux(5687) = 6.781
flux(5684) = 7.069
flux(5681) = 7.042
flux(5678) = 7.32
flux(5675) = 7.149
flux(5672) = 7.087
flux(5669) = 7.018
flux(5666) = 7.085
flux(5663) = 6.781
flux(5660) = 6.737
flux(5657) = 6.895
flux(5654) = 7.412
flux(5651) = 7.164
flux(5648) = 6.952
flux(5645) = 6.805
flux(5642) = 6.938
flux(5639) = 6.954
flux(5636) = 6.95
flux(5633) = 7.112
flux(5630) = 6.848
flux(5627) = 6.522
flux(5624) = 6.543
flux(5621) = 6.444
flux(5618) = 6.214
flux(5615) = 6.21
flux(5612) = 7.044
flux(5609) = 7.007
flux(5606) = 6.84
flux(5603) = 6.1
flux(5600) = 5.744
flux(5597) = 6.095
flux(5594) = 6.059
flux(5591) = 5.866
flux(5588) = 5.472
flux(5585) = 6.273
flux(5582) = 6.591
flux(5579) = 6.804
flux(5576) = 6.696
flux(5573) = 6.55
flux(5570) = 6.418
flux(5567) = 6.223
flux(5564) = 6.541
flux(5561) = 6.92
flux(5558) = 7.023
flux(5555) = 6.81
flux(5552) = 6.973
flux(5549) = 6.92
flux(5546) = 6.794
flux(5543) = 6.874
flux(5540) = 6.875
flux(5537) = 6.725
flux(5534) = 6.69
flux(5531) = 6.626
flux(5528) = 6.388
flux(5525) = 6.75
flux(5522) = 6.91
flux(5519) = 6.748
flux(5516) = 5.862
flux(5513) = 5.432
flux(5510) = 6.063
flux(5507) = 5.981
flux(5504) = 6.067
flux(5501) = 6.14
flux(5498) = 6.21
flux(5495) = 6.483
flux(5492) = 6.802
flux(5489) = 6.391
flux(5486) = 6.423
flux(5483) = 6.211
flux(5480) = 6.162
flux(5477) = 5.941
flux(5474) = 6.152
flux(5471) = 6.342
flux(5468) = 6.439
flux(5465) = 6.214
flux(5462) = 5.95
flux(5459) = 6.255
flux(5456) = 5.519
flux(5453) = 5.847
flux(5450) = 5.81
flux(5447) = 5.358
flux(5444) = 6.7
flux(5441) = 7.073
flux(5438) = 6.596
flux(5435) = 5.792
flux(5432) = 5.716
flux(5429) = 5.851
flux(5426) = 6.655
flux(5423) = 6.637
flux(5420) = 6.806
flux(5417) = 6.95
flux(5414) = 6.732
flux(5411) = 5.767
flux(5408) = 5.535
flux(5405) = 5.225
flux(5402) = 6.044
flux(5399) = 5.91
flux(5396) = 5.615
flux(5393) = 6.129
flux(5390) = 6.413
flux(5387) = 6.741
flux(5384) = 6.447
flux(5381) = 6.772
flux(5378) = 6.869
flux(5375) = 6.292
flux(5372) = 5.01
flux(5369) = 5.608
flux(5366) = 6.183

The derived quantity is 0.05 mag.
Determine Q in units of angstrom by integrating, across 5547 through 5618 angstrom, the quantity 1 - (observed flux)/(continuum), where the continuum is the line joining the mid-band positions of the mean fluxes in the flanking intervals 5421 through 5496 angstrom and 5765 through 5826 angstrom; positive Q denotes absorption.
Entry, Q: 3.0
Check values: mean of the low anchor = 6.21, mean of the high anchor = 7.73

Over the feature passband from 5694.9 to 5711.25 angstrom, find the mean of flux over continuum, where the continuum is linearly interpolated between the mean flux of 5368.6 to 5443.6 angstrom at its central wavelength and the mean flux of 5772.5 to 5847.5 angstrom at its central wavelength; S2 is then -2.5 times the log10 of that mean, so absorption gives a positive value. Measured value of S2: 0.06 mag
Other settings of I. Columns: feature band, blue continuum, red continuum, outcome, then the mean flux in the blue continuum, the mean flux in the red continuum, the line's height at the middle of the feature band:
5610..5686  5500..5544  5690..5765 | 0.02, 6.41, 7.42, 7.03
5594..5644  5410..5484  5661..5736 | 0.05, 6.22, 7.17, 6.87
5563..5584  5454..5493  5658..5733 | 0.01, 6.2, 7.14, 6.62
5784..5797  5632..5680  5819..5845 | 0.02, 7.02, 7.89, 7.68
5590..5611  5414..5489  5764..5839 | 0.10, 6.24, 7.77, 6.89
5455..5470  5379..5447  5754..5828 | 0.06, 6.26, 7.75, 6.46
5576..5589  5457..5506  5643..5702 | 0.05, 6.25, 7.07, 6.68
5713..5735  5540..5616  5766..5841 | -0.02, 6.52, 7.77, 7.33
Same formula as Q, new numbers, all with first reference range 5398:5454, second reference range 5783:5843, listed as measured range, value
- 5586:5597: 1.63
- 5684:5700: 0.34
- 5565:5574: 0.52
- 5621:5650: 0.98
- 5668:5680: 0.16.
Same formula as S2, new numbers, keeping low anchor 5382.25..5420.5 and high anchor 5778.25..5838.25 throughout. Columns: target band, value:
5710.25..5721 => 0.033 mag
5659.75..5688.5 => 0.036 mag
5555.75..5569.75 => 0.024 mag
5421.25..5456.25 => 0.027 mag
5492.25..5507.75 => 0.055 mag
